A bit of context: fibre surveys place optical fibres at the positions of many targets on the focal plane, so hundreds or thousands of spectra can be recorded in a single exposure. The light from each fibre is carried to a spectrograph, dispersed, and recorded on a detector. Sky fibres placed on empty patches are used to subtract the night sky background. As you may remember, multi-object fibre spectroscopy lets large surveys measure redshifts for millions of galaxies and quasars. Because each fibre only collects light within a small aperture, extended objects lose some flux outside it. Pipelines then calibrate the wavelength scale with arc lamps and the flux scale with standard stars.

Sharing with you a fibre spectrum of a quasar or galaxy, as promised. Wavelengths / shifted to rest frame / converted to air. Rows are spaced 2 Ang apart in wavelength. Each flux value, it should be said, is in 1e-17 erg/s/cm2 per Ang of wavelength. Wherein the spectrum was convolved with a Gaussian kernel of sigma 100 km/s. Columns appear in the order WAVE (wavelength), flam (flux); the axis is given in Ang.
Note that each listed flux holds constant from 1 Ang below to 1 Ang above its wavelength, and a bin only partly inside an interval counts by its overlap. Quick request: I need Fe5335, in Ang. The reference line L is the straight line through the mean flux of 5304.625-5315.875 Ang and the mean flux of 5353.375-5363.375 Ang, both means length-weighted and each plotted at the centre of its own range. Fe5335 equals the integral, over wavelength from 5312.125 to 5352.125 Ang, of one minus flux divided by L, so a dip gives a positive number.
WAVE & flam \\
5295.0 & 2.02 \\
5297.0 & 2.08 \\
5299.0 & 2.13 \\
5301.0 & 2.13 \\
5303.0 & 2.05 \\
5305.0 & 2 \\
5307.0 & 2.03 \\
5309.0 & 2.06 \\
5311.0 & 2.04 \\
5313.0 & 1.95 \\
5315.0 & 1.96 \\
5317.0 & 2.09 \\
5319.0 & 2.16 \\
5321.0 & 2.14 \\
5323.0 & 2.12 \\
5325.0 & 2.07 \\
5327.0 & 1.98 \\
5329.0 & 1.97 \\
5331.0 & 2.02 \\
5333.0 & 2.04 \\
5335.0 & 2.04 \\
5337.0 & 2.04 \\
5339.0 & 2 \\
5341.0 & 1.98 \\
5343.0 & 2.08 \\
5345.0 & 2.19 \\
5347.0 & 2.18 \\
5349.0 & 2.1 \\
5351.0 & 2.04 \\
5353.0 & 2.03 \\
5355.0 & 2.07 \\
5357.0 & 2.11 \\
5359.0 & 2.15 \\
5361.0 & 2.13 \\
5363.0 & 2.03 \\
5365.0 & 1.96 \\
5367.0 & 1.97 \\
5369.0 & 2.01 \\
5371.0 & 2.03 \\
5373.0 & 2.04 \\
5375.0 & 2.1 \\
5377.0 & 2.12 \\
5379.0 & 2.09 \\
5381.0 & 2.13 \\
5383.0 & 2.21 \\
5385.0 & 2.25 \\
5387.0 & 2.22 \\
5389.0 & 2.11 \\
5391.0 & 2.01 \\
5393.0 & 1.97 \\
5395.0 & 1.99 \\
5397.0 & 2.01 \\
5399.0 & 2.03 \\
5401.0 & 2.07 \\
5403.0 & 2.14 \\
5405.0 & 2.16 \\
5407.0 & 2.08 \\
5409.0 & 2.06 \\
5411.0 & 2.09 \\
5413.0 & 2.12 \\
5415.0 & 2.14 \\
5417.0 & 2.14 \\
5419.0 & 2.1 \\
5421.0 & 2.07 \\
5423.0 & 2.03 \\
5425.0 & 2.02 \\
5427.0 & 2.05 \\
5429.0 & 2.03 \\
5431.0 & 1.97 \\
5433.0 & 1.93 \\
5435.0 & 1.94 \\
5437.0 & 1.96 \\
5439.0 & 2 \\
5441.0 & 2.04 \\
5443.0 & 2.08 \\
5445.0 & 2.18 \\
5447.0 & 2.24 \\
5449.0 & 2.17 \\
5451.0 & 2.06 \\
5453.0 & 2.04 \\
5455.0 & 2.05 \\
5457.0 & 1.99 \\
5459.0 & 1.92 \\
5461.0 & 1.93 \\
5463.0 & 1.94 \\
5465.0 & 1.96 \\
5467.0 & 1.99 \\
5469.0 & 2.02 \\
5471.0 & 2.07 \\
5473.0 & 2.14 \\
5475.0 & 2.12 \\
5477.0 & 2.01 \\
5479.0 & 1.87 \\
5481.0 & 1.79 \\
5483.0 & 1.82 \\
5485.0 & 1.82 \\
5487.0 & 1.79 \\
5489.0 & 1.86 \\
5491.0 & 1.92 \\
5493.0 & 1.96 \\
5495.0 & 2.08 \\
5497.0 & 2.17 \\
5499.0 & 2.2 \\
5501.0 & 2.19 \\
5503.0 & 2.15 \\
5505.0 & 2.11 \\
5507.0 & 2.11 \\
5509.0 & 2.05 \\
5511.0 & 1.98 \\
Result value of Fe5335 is -0.2 Ang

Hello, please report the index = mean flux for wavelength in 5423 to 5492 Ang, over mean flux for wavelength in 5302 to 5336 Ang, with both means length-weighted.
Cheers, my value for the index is 1.0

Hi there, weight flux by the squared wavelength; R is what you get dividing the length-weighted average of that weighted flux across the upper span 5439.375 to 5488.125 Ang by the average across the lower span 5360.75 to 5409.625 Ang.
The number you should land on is 0.99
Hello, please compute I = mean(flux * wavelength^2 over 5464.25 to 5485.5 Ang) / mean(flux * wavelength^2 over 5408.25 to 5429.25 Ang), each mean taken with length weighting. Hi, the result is 0.97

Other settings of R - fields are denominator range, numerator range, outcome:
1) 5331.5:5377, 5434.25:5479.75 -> 1.02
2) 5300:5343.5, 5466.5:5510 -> 1.05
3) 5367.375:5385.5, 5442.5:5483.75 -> 0.99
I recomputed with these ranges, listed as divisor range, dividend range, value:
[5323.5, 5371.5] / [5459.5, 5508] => 1.03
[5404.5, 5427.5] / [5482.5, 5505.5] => 0.99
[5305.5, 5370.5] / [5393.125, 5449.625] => 1.04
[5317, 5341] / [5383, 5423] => 1.05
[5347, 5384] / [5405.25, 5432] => 1.02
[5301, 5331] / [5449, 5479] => 1.04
